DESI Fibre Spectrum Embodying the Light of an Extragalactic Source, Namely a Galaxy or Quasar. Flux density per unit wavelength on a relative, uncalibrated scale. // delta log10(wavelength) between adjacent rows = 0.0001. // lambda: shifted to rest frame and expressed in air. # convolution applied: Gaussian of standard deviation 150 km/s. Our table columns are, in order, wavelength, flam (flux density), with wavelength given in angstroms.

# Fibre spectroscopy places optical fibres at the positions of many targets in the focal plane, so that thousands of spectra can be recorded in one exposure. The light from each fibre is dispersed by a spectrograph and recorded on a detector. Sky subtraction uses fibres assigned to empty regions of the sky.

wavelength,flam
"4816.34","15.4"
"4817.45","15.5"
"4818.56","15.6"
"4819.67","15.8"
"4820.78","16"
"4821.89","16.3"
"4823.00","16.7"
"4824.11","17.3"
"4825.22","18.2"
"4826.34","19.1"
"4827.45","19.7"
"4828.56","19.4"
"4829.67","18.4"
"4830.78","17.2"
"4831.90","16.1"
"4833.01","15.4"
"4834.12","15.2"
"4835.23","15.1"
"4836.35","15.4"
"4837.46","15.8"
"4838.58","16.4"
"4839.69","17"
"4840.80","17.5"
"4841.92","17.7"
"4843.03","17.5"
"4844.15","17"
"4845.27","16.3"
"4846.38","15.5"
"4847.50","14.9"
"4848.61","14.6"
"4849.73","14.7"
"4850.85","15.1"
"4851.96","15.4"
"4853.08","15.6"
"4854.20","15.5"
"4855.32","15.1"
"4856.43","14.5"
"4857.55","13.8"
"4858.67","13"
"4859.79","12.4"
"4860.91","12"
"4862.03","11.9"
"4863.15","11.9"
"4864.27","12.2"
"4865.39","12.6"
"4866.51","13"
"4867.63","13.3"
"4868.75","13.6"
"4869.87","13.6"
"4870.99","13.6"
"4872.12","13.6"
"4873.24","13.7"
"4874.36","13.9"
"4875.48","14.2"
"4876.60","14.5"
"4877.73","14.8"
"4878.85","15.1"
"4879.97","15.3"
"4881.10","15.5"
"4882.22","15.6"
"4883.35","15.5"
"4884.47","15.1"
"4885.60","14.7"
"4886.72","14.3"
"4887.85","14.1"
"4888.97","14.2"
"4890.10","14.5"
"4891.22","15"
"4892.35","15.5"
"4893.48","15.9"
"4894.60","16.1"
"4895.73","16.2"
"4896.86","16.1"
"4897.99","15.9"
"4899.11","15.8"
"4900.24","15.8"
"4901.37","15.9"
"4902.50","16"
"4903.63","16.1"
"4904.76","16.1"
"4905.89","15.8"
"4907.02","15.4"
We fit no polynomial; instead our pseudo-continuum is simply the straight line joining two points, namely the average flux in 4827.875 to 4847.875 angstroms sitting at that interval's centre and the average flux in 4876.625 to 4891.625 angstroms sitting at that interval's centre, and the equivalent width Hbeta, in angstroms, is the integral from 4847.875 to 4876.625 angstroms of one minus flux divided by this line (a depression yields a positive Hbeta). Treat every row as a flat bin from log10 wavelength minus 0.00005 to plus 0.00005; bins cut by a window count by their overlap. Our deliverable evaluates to 3.6 angstroms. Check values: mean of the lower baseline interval 16.6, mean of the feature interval 13.7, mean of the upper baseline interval 14.9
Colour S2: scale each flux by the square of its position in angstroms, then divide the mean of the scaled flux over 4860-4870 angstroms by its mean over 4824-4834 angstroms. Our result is 0.7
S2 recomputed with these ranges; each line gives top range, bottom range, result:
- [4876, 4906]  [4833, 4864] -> 1.04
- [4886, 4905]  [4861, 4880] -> 1.16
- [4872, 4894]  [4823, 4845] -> 0.88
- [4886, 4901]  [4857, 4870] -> 1.22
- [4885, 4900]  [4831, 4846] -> 0.95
